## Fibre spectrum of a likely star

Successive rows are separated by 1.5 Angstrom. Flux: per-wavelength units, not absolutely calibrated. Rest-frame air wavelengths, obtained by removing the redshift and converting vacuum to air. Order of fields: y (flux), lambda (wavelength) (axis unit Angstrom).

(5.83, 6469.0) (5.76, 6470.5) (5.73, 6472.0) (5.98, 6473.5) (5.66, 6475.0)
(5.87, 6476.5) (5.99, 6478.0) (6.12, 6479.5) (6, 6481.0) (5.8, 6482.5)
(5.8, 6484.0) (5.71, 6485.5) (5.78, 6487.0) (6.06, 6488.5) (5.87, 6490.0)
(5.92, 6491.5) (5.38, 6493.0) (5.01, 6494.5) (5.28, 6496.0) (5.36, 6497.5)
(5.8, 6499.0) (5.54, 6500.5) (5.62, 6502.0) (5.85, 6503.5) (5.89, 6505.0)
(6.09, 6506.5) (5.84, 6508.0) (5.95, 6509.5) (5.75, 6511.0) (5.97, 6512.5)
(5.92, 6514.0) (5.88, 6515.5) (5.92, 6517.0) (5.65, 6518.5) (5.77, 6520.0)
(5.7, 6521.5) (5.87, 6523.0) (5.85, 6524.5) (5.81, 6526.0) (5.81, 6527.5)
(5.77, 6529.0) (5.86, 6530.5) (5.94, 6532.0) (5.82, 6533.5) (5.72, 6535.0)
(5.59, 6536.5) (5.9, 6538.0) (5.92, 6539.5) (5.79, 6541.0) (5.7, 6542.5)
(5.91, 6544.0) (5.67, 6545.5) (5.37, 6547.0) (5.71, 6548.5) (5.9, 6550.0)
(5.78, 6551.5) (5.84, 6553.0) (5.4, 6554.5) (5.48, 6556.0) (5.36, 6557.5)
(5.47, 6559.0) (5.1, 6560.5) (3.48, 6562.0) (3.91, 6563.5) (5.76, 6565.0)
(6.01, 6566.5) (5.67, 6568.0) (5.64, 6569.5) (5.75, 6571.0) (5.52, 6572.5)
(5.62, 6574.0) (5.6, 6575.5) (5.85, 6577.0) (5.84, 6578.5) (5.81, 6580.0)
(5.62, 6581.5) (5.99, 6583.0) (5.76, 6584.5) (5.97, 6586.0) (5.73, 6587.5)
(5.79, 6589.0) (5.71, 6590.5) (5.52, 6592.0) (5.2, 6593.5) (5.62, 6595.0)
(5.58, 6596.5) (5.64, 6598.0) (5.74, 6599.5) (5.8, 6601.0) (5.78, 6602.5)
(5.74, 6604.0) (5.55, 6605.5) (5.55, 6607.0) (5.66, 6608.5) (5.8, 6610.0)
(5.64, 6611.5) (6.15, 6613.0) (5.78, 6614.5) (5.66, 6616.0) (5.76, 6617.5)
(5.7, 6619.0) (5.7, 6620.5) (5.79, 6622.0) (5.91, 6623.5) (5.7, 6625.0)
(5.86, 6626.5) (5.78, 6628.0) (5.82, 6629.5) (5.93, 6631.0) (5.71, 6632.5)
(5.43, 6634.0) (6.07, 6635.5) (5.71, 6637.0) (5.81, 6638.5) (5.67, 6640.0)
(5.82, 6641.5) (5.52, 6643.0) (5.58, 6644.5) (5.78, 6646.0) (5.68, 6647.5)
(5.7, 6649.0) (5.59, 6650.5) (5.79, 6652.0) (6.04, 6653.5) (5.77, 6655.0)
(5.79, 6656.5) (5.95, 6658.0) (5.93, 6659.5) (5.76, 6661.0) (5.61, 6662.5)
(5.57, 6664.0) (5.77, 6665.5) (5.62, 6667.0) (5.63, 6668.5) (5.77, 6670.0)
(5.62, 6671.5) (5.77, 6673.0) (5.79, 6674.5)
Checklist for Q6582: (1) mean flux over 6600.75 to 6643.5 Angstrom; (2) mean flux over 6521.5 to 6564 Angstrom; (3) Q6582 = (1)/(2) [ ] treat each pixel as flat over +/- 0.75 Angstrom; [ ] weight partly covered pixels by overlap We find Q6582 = 1.03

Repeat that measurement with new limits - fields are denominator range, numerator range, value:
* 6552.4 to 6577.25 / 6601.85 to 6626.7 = 1.07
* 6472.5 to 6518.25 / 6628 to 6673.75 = 0.99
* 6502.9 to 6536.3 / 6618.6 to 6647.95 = 0.98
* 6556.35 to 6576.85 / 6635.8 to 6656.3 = 1.08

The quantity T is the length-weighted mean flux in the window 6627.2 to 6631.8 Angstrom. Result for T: 5.84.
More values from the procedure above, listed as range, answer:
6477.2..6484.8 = 5.94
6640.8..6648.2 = 5.67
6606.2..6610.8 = 5.67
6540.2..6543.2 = 5.75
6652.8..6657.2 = 5.87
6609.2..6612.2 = 5.72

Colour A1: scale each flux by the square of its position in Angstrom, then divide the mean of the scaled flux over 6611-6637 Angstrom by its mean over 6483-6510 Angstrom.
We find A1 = 1.1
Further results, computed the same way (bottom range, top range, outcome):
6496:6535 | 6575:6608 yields 1.01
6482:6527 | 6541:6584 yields 0.98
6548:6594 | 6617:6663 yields 1.06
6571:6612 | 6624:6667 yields 1.03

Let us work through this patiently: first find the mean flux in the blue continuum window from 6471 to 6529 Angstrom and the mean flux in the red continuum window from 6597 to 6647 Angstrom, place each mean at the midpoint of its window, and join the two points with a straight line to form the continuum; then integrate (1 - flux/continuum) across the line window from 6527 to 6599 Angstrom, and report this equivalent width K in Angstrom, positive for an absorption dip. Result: 1.9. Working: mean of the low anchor 5.78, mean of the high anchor 5.74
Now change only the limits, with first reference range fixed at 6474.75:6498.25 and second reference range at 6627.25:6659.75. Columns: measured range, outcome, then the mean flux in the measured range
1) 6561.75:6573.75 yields 0.9 Angstrom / 5.31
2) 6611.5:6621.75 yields 0.0 Angstrom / 5.78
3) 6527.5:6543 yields -0.2 Angstrom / 5.8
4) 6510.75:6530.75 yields -0.3 Angstrom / 5.82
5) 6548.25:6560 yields 0.3 Angstrom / 5.6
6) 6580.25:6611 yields 0.3 Angstrom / 5.69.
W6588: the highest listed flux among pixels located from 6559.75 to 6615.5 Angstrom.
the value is 6.15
